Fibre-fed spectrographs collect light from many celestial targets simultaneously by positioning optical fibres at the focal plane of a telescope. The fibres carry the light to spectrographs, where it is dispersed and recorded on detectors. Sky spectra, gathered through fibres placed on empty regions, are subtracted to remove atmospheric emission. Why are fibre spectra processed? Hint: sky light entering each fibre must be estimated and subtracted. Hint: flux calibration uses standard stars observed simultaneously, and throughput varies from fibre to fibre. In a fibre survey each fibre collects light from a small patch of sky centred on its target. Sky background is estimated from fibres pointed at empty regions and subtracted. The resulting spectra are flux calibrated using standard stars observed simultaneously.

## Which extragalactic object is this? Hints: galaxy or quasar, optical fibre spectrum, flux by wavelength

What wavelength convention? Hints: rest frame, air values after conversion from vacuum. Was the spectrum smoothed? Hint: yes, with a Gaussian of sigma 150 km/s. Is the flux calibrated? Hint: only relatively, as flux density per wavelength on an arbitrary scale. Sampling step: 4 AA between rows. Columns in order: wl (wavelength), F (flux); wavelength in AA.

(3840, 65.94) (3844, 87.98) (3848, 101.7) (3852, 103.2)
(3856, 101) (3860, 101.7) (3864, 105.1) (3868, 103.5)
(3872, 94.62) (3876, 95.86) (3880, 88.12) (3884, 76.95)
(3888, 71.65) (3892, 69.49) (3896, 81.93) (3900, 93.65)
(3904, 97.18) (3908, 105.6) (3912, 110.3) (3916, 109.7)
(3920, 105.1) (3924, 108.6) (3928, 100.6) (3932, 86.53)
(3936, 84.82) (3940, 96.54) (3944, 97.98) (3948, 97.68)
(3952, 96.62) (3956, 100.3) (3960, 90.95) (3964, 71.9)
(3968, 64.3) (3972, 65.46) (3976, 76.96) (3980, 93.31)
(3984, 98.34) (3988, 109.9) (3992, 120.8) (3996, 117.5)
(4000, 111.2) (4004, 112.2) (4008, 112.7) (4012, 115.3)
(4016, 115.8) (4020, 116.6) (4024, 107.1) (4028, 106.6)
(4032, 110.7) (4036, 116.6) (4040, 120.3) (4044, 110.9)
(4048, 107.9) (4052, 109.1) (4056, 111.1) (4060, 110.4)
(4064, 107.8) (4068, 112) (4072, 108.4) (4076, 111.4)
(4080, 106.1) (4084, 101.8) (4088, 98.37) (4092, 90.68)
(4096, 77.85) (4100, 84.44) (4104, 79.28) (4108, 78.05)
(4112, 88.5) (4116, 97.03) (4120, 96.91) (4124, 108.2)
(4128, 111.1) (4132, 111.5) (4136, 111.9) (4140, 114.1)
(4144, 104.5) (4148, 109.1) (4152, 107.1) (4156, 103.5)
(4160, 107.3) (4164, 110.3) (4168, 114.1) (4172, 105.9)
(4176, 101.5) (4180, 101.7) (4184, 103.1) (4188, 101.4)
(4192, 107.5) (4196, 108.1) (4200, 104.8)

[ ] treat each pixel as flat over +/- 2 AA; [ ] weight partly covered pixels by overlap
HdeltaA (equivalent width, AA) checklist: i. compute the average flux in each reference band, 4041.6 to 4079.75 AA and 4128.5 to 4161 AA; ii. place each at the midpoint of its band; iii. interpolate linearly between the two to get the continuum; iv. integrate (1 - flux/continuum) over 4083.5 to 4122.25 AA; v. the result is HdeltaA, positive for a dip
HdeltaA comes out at 7.2 AA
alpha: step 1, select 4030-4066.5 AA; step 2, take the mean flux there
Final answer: 112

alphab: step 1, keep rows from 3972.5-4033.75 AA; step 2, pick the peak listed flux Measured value 120.8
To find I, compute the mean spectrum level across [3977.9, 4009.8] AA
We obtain 109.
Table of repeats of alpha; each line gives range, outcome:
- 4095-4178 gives 101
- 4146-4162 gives 107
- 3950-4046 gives 103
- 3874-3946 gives 93.4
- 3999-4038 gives 113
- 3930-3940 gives 87.8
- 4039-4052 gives 112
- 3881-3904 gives 80.7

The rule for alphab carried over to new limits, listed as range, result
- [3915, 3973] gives 109.7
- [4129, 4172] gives 114.1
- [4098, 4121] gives 97.03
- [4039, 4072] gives 120.3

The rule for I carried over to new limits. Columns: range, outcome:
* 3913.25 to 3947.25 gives 99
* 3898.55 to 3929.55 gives 104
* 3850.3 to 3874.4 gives 101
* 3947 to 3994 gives 90.4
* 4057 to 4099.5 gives 102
